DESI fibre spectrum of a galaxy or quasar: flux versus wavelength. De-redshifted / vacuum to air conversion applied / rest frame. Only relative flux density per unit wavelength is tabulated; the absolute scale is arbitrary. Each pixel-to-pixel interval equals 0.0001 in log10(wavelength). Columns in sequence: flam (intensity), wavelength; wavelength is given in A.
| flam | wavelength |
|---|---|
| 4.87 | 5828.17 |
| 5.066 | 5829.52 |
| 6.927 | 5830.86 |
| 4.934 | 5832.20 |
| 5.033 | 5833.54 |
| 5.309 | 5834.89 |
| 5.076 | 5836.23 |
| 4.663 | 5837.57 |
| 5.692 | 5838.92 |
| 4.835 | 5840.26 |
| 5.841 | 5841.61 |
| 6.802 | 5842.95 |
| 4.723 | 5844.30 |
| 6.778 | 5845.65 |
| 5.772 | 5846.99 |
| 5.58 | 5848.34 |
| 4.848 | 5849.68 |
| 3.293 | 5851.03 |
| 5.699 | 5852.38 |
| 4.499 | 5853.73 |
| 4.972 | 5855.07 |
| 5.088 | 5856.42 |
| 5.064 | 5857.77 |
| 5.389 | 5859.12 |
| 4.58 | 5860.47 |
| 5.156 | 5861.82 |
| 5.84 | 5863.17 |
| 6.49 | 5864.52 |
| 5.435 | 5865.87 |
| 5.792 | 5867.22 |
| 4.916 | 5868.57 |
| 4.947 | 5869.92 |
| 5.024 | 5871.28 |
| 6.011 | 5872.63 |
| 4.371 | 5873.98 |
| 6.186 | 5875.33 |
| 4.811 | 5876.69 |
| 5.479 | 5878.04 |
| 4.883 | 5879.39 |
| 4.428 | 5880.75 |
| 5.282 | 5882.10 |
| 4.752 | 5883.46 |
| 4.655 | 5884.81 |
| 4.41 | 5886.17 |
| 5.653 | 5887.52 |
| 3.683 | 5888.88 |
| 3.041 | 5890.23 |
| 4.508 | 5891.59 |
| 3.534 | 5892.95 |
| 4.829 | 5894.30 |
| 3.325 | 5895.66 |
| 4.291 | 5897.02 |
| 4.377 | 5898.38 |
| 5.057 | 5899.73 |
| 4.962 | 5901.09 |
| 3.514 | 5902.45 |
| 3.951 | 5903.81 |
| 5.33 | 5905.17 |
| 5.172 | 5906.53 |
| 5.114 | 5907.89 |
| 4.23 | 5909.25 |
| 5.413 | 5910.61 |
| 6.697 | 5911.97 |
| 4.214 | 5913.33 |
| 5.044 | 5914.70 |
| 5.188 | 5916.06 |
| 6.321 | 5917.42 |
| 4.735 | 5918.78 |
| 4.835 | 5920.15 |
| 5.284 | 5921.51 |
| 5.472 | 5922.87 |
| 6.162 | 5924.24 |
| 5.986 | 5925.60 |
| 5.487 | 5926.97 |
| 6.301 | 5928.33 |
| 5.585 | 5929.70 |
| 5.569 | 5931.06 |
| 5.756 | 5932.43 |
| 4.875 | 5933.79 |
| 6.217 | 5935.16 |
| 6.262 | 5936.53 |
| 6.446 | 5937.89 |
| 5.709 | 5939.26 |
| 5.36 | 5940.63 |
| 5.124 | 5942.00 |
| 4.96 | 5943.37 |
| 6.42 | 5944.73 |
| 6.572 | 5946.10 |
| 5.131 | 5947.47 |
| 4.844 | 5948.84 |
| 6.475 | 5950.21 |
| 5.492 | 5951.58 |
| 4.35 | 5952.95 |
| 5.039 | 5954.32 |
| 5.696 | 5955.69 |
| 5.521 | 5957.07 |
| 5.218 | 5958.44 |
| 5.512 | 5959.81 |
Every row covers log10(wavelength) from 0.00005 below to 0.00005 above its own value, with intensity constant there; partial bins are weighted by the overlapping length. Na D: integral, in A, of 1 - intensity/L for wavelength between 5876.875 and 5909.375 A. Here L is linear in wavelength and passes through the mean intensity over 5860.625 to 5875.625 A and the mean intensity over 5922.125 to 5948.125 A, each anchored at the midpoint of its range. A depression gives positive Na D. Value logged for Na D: 6.0 A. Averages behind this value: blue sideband 5.42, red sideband 5.76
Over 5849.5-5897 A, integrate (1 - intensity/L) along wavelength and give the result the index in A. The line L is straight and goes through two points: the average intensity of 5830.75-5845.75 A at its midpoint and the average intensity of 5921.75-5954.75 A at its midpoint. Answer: 5.6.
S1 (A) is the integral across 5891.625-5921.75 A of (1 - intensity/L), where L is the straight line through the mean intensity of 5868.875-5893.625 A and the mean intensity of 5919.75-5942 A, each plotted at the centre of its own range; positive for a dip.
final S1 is 2.7 A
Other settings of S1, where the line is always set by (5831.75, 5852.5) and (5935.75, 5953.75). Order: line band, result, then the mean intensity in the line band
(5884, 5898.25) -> 3.26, 4.21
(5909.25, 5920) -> 0.50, 5.27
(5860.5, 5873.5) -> -0.17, 5.45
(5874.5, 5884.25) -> 0.57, 5.1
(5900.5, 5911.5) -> 1.51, 4.75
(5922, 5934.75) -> -0.27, 5.69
